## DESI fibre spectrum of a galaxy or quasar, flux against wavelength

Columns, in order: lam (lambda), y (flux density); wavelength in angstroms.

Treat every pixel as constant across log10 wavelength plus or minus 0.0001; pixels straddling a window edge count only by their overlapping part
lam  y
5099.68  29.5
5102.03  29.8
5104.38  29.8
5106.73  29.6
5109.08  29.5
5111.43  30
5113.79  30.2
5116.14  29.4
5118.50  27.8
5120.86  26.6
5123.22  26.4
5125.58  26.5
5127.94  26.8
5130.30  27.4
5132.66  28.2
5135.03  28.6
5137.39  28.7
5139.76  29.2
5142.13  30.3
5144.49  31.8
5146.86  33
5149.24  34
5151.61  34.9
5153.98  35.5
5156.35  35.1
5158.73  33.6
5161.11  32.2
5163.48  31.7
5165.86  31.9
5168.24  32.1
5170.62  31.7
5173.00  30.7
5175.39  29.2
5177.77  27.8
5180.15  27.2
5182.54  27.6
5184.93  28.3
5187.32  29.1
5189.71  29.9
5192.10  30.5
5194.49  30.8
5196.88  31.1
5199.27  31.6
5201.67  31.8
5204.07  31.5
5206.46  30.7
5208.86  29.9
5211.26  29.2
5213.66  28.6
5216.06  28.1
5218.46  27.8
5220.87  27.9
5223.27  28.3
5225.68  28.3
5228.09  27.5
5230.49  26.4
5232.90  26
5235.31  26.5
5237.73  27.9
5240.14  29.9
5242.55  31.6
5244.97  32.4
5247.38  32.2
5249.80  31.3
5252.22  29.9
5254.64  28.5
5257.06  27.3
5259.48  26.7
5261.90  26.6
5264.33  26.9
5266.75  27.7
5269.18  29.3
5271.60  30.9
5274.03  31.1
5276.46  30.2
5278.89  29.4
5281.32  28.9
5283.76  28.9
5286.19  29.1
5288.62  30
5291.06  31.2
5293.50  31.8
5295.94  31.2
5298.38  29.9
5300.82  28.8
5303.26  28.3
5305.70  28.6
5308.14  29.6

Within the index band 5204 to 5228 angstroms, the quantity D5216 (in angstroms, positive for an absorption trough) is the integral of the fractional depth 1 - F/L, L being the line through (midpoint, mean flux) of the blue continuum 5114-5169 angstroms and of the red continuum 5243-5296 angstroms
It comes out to 0.9 angstroms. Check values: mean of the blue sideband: 30.5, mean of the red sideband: 29.6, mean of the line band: 28.8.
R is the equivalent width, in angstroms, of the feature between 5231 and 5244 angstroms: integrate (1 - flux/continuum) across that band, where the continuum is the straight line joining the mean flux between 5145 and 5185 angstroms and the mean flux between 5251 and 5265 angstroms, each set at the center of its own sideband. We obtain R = 0.1 angstroms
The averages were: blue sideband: 31.6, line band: 28.3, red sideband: 27.7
